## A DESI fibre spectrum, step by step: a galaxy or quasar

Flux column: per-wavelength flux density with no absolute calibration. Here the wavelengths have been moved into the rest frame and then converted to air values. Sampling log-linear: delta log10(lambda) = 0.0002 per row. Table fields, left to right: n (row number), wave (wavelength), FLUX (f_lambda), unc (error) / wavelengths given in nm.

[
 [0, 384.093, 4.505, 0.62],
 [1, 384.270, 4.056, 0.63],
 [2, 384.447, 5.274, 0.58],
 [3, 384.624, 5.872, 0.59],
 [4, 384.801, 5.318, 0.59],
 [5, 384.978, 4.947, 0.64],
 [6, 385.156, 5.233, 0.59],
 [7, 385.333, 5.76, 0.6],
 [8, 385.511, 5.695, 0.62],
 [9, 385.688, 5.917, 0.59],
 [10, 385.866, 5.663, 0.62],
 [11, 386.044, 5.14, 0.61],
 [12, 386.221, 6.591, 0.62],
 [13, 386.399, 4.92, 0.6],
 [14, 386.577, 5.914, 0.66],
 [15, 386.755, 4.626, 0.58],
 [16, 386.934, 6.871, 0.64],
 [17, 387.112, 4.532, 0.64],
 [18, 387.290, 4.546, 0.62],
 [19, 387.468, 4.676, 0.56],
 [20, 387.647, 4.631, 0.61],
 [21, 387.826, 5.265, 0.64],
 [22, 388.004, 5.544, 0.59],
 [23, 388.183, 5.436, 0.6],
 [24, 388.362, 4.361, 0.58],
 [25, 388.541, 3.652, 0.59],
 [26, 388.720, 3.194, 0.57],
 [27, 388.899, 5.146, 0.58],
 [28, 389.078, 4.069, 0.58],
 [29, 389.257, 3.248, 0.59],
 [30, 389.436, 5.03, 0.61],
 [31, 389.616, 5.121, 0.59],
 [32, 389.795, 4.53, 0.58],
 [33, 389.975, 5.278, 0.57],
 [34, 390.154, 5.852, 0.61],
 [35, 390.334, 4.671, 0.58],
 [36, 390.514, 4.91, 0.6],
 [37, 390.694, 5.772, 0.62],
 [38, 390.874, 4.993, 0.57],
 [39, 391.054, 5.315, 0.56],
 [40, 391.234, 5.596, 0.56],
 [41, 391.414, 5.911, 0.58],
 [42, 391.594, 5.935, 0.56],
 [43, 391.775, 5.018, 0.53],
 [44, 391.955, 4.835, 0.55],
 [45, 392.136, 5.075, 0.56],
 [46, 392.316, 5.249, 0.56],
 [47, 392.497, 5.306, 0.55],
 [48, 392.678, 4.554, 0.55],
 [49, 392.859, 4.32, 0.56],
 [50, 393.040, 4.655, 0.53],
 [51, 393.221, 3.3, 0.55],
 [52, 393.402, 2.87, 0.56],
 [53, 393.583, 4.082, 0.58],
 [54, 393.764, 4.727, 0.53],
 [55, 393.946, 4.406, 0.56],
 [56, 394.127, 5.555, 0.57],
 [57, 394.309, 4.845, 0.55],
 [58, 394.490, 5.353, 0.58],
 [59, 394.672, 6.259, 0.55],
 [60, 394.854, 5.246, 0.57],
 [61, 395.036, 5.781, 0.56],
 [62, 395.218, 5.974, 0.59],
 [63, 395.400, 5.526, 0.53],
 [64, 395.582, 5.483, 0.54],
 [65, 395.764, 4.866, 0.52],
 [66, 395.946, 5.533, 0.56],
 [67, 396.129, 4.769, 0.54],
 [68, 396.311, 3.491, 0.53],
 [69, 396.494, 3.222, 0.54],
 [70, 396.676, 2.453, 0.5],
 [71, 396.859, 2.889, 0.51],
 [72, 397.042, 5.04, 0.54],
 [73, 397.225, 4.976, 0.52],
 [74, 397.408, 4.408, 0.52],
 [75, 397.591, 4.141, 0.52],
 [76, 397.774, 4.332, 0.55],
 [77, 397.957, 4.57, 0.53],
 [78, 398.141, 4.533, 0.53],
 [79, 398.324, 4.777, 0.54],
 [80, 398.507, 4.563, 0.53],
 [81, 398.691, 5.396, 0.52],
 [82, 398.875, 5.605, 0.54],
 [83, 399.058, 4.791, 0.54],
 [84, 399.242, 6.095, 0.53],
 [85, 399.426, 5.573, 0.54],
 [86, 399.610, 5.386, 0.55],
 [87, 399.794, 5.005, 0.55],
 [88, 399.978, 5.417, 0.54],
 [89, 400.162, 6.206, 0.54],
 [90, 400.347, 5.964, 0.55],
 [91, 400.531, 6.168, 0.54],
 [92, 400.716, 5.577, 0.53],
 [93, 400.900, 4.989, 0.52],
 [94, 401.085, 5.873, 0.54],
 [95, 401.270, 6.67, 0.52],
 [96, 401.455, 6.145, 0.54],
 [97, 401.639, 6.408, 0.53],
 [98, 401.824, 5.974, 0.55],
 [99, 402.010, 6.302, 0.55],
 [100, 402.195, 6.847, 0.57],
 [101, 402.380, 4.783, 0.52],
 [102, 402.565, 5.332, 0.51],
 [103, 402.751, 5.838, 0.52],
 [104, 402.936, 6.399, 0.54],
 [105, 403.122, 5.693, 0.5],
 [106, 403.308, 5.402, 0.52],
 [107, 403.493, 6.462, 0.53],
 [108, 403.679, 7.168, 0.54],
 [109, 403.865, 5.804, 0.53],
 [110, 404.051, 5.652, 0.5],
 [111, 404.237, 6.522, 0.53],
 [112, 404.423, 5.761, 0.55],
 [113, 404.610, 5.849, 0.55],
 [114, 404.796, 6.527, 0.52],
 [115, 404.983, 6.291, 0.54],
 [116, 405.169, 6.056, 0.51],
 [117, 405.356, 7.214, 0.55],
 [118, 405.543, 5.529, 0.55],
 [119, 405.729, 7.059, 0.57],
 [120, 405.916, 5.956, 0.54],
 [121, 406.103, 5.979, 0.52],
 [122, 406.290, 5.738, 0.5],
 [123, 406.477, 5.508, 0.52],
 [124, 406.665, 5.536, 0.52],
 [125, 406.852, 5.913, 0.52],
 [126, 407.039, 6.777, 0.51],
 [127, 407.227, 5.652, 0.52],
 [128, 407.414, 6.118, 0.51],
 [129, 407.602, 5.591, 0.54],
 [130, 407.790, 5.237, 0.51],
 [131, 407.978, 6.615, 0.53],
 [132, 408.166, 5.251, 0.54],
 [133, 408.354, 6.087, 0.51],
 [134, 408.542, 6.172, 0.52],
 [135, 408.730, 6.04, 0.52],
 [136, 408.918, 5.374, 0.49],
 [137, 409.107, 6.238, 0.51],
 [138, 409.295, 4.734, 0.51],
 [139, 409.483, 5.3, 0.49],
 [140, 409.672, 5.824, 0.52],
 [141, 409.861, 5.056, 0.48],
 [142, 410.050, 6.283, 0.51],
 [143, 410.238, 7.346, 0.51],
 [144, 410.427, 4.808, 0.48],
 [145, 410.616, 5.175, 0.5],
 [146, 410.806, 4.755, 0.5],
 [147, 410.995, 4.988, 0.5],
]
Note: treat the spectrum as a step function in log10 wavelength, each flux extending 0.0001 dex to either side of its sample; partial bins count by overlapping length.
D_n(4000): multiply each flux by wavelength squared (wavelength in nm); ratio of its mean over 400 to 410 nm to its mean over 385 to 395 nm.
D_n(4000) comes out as 1.28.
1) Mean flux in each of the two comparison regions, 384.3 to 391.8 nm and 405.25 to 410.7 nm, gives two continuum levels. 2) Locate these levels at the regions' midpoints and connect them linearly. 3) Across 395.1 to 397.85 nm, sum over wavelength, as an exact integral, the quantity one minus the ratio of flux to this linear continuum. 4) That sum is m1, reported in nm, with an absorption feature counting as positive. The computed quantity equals 0.48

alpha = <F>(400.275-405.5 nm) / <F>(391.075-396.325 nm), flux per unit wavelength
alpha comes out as 1.21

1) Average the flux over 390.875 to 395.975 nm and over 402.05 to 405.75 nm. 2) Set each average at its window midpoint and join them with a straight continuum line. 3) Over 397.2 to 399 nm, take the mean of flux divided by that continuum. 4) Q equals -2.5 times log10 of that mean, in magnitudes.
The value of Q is 0.17 mag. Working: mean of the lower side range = 5.05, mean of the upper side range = 6.1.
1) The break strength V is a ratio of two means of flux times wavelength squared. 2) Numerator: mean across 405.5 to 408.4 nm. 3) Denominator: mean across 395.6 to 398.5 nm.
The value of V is 1.44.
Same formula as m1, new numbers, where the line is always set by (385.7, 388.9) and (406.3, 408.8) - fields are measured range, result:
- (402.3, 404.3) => -0.07 nm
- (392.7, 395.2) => 0.27 nm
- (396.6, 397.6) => 0.27 nm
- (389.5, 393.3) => 0.11 nm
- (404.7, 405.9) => -0.13 nm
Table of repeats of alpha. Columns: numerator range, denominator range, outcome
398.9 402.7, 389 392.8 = 1.14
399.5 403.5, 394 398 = 1.23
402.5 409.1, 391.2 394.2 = 1.26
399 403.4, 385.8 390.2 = 1.17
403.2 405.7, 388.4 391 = 1.32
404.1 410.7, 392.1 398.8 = 1.27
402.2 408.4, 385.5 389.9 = 1.21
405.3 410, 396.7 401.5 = 1.14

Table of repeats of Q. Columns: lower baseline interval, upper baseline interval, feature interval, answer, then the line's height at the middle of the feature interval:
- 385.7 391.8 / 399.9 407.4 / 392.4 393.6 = 0.27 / 5.34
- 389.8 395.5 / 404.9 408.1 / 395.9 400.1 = 0.17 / 5.44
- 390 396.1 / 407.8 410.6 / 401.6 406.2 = -0.11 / 5.54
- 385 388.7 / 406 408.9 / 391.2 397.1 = 0.14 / 5.44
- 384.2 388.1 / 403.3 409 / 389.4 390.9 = 0.07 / 5.47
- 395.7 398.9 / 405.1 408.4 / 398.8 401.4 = -0.17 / 4.86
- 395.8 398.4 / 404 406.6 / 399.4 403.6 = -0.12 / 5.24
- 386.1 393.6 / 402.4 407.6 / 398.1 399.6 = 0.08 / 5.58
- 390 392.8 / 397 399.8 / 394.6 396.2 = -0.08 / 5.08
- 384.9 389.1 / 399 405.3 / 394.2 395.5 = -0.01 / 5.53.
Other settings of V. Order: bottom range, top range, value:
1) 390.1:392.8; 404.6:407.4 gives 1.25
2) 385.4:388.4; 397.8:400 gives 1.02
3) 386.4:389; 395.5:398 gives 0.92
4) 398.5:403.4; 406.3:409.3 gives 1.05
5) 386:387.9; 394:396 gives 1.09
